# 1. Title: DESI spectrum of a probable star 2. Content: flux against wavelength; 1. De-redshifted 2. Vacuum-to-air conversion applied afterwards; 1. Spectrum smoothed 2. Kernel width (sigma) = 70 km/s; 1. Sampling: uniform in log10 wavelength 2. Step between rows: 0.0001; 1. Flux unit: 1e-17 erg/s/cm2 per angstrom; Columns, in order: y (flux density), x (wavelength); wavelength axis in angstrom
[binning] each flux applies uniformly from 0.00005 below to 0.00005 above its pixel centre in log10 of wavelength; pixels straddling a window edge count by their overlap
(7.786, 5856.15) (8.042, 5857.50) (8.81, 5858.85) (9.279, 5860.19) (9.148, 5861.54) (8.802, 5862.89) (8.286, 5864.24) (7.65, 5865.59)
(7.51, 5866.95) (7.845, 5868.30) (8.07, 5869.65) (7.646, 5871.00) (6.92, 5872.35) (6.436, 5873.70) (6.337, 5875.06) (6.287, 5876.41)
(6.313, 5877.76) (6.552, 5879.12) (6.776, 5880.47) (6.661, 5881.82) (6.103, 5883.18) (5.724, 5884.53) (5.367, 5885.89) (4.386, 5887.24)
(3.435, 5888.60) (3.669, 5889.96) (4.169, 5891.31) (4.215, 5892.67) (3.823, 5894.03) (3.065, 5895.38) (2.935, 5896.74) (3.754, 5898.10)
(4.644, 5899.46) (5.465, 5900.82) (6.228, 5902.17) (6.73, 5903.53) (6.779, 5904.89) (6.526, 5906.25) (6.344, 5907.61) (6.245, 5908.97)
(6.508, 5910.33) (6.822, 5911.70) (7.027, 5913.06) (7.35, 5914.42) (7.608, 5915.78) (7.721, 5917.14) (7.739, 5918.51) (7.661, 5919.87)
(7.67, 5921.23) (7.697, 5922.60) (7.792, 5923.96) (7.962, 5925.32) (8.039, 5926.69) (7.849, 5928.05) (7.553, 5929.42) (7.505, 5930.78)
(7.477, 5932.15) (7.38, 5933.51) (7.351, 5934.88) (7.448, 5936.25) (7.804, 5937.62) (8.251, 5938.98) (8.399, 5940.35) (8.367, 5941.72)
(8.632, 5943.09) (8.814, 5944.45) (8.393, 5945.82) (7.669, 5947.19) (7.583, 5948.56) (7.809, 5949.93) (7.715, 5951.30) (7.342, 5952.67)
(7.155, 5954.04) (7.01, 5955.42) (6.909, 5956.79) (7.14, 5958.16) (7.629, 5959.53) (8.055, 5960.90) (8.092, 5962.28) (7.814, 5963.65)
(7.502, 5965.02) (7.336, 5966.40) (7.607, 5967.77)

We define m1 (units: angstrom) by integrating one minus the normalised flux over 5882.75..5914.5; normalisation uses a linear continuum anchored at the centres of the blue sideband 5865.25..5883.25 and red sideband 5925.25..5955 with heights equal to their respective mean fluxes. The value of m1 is 8.84 angstrom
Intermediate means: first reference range 6.95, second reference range 7.83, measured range 5.26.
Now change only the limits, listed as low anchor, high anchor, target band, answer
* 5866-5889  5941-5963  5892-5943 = 2.9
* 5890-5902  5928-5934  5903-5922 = -4.5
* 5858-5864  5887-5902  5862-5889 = 0.4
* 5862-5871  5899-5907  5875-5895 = 5.2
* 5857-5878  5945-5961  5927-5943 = -0.5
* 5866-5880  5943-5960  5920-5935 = -0.5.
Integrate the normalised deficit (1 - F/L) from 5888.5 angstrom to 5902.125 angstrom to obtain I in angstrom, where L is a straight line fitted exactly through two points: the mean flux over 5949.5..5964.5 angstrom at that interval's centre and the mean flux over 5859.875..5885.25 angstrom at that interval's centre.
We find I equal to 6.10 angstrom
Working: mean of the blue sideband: 7.25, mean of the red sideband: 7.51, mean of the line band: 4.05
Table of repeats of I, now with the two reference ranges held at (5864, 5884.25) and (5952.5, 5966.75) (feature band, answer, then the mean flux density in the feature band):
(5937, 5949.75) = -1.4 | 8.2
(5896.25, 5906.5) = 2.5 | 5.38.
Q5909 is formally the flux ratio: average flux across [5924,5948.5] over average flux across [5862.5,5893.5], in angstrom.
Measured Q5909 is 1.26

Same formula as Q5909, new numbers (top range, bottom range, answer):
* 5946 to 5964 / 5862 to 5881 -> 1.04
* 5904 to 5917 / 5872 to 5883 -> 1.05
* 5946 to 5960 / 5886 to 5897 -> 1.94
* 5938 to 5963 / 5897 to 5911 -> 1.34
